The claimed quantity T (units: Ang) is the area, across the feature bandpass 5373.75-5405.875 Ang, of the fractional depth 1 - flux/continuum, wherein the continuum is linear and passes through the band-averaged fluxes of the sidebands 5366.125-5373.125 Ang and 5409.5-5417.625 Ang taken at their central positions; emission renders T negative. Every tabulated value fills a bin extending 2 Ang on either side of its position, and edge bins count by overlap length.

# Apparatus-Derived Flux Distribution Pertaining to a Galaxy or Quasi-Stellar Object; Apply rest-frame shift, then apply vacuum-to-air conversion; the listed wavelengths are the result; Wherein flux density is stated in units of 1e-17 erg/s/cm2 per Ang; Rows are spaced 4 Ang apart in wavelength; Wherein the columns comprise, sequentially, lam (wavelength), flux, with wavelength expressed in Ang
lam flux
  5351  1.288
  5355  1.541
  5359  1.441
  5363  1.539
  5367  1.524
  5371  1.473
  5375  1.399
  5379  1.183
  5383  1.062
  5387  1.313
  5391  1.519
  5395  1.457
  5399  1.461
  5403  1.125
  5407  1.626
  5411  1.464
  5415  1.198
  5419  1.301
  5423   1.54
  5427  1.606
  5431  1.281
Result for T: 2.0 Ang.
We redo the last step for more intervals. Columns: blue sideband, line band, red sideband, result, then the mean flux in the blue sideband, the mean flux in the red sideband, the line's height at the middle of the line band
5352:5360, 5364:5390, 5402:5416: 1.7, 1.47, 1.38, 1.44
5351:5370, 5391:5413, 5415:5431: 0.1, 1.49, 1.42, 1.44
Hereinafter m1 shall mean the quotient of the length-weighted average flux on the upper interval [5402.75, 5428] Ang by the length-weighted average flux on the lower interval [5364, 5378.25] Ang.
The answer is 0.98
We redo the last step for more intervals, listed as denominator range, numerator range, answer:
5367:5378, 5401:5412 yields 0.98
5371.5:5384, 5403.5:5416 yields 1.12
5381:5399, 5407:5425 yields 1.04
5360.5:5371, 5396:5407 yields 0.90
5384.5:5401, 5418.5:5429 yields 1.06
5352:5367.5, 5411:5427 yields 0.93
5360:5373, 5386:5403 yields 0.93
